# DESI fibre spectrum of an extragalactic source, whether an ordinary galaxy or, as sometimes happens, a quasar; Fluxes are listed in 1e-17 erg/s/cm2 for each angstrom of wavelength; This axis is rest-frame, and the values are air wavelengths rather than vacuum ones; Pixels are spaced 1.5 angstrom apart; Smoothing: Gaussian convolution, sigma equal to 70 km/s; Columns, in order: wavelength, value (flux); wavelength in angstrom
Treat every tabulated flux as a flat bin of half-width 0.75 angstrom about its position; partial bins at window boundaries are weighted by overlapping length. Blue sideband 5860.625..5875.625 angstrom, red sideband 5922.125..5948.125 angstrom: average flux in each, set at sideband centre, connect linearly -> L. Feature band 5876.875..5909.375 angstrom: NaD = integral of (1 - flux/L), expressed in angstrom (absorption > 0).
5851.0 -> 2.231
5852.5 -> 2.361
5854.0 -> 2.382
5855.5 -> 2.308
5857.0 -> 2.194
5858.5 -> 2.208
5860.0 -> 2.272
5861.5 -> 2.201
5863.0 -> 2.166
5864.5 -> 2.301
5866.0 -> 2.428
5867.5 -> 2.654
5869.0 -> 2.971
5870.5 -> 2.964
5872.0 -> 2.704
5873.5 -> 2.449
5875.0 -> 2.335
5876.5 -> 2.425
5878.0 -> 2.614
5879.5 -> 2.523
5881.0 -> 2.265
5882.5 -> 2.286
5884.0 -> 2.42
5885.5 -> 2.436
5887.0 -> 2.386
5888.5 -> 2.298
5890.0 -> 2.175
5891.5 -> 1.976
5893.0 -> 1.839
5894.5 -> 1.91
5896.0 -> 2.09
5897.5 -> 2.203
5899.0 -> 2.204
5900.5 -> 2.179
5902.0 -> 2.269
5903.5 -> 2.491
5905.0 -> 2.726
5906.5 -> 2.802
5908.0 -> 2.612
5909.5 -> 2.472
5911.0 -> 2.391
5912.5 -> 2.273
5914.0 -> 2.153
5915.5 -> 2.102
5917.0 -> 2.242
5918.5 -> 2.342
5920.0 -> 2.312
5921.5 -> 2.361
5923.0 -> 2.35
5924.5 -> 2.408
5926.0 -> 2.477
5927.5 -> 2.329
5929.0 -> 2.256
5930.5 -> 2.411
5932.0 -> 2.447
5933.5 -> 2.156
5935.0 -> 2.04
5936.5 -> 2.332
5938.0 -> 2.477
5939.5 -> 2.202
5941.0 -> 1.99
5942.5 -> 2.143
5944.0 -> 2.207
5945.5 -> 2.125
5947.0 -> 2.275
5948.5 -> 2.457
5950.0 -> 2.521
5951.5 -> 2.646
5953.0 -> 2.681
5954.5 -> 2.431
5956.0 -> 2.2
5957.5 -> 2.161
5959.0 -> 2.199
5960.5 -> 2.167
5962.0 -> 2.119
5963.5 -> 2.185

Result 1.4 angstrom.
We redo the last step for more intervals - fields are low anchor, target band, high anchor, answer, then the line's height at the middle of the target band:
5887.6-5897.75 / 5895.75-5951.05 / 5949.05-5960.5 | -2.5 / 2.23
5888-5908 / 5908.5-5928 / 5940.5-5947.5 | -1.0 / 2.21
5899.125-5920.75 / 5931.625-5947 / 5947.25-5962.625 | 1.0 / 2.36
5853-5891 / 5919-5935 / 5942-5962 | 0.1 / 2.35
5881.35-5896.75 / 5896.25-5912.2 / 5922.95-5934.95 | -1.3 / 2.24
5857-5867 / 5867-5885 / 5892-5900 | -3.0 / 2.18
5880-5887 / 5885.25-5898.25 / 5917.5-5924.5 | 1.2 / 2.36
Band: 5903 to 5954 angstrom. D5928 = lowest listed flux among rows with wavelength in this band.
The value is 1.99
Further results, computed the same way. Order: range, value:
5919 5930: 2.256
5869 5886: 2.265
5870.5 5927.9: 1.839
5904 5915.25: 2.153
